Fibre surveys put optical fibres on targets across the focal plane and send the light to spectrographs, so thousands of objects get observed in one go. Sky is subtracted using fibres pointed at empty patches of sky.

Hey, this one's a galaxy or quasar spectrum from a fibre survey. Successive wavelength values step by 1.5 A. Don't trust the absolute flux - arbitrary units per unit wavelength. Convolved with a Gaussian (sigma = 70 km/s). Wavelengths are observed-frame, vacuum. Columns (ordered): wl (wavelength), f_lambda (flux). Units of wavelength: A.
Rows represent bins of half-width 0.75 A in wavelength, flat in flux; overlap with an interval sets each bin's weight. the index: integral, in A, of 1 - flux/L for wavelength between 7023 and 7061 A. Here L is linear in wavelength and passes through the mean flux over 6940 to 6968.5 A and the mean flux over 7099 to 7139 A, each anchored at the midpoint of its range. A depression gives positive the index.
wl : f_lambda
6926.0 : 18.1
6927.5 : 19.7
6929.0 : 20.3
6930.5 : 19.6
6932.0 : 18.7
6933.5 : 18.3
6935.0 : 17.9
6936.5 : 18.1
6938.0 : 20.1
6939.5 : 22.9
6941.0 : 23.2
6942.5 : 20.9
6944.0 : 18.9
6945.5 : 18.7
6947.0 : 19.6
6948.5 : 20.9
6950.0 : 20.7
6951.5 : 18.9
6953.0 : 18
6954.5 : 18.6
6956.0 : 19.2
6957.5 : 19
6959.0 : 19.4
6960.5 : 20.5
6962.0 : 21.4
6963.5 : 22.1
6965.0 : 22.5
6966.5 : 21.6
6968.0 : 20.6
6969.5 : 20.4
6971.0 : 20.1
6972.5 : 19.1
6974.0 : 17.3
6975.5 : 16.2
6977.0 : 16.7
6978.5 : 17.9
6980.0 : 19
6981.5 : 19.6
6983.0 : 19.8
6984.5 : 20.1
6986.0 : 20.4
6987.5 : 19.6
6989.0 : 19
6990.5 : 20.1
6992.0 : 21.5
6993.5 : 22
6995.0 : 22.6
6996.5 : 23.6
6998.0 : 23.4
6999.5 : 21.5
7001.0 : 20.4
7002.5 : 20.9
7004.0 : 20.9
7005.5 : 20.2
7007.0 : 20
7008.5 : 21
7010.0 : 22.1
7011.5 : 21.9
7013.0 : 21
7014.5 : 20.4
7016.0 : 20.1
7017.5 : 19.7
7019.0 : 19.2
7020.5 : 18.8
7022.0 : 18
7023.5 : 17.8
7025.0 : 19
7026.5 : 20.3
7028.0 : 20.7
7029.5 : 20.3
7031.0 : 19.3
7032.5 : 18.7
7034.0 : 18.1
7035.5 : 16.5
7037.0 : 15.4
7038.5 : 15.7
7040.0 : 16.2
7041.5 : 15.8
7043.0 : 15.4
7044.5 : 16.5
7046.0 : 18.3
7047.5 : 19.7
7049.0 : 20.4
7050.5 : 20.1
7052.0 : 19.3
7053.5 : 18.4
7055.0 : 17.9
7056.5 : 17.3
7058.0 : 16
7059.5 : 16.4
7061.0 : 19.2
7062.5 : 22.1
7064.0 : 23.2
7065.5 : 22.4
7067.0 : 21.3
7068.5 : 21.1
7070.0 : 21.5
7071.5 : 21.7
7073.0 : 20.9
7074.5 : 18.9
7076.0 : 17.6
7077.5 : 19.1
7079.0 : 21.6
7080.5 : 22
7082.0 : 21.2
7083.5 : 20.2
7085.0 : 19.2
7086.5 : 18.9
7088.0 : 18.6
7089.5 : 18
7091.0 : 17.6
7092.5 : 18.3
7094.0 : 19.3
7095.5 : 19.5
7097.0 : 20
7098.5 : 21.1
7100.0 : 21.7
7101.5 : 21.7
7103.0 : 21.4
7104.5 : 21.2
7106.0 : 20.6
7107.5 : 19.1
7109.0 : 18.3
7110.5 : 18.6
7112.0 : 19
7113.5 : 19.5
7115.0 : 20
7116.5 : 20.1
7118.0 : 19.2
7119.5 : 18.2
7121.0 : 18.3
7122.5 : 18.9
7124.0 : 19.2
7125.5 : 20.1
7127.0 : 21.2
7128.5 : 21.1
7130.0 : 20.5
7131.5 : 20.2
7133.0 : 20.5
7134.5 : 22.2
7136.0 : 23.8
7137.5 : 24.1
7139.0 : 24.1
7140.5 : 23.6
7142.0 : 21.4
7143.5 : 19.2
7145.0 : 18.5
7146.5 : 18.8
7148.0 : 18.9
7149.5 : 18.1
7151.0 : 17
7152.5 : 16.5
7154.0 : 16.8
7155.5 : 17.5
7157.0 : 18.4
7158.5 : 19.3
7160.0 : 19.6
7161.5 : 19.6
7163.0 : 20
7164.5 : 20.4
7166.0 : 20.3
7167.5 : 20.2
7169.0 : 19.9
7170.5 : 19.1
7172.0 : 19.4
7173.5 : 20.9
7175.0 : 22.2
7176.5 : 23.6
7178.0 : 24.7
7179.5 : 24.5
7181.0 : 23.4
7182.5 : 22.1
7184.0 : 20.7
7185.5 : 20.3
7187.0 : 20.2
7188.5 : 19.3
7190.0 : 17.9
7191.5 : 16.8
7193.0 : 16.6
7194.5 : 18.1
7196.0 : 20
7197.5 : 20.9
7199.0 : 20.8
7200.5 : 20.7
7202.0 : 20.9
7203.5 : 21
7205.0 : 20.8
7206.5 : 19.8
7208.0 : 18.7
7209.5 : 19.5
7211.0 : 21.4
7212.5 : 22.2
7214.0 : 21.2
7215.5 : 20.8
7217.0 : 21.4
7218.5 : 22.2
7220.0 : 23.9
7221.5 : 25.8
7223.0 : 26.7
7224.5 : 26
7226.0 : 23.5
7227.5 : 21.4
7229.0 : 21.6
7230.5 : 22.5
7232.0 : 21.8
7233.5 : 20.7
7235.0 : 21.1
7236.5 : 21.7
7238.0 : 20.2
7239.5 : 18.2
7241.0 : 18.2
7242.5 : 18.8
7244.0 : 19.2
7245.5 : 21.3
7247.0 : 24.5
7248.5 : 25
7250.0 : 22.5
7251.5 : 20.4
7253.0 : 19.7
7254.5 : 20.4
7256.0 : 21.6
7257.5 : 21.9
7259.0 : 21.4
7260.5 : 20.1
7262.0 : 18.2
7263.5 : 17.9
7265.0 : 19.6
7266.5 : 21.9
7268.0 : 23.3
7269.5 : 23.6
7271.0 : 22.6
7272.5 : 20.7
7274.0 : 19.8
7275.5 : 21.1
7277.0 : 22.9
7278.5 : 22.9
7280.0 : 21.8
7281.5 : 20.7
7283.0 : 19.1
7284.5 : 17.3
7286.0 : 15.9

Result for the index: 4.4 A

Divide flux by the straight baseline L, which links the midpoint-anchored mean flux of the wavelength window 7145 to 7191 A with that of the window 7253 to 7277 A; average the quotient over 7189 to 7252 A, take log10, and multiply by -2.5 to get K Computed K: -0.03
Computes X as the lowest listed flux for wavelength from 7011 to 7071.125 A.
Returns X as 15.4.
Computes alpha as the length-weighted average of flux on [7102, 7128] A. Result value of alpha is 19.6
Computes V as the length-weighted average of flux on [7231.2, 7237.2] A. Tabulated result 21.3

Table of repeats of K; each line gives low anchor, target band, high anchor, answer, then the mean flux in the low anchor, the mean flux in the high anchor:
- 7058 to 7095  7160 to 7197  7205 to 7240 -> 0.044 mag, 19.9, 21.8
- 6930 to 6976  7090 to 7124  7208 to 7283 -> 0.059 mag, 19.8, 21.5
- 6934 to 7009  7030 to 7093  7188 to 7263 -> 0.081 mag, 20.1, 21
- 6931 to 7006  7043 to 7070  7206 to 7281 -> 0.064 mag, 20.1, 21.5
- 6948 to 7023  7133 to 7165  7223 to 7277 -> 0.051 mag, 20.1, 21.3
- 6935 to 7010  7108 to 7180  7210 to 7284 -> 0.049 mag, 20.2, 21.5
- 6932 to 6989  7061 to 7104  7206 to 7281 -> 0.005 mag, 19.7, 21.5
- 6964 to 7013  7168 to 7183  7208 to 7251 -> -0.022 mag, 20.4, 21.8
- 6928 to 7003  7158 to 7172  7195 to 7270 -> 0.063 mag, 20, 21.3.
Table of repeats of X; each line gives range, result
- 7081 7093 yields 17.6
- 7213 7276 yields 17.9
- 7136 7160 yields 16.5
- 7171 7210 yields 16.6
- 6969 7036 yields 16.2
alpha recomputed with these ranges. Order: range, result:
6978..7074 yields 19.7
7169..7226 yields 21.2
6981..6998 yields 20.9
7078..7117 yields 19.9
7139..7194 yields 19.9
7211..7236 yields 22.6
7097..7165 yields 19.9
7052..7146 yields 20.1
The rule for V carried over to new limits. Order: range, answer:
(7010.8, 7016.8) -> 20.8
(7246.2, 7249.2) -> 24.7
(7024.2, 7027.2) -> 19.6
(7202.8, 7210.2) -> 20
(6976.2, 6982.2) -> 18.3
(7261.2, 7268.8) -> 20.2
